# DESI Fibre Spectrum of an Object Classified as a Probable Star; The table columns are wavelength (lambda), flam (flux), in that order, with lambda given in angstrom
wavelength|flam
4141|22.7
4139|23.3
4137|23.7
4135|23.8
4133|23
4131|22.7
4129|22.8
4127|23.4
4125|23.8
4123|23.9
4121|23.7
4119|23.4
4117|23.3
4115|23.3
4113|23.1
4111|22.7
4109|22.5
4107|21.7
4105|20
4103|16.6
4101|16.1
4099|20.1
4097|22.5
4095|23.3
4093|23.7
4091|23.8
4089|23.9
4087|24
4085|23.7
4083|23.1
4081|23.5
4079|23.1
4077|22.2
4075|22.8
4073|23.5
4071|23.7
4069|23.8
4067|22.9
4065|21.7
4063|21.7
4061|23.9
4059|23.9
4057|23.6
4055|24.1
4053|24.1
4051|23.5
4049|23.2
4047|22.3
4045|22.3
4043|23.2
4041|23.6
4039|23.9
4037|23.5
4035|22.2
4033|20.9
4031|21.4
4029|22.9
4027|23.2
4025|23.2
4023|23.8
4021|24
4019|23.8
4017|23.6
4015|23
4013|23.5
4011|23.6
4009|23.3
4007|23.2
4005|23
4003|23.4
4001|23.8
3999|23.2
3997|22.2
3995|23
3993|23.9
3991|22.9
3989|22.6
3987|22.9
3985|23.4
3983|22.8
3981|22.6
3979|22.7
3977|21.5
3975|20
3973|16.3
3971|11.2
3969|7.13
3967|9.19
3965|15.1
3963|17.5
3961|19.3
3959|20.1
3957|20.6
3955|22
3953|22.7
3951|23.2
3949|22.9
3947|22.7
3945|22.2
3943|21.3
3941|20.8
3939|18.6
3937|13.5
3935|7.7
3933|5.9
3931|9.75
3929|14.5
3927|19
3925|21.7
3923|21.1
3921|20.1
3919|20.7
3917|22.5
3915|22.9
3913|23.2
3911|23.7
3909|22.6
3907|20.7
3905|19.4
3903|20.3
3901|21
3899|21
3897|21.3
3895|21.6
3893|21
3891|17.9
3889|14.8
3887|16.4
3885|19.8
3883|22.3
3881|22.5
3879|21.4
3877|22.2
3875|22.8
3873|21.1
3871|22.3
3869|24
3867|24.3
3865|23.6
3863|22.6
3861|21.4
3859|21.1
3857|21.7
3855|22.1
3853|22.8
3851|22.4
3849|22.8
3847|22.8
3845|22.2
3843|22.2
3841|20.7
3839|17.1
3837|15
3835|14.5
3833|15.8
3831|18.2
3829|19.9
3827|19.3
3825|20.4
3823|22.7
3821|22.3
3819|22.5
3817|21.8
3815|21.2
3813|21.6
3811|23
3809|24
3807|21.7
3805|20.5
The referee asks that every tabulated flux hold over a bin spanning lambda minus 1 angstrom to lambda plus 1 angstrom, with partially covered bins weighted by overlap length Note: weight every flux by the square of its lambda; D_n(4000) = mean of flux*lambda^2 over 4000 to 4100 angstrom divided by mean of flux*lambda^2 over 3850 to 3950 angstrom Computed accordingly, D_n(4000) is 1.23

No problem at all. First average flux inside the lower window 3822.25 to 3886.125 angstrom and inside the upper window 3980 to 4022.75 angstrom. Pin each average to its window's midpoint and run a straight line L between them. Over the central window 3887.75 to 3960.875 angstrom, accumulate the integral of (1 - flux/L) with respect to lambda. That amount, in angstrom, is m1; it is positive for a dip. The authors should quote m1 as 8.3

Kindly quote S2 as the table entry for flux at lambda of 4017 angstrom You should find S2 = 23.6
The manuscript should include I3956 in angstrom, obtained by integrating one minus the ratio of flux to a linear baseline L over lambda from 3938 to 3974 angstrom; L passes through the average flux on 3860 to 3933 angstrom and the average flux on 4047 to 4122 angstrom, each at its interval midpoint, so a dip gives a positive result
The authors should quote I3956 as 4.6 angstrom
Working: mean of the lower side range 20.6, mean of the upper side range 22.7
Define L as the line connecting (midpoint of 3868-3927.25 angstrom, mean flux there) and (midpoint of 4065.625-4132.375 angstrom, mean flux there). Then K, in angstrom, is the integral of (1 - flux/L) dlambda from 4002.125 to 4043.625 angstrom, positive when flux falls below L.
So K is -2.11 angstrom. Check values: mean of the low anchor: 21.1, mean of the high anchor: 22.6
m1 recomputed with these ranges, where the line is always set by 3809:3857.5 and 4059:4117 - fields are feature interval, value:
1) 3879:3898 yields 1.12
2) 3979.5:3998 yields -0.99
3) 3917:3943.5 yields 5.83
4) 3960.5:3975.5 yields 5.20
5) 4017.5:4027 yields -0.72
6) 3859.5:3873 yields -1.23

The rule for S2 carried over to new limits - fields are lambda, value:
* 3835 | 14.5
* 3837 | 15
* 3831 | 18.2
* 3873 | 21.1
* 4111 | 22.7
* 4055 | 24.1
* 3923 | 21.1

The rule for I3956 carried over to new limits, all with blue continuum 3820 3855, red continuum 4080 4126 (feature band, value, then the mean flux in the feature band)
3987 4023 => -2.88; 23.3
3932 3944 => 3.64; 14.6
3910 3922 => -0.80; 22.2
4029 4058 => -1.42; 23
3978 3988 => -0.70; 22.9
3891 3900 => -0.10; 20.9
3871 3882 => -0.84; 22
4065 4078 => -0.52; 23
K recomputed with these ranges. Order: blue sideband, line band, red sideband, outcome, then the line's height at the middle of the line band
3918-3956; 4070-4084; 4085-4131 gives -0.9 angstrom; 21.7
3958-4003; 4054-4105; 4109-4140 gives -0.9 angstrom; 22.2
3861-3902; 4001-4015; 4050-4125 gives -0.8 angstrom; 22.1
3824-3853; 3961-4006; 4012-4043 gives 4.7 angstrom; 22.3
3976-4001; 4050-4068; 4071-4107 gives -0.7 angstrom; 22.4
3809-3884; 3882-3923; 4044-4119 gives 1.8 angstrom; 21.6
